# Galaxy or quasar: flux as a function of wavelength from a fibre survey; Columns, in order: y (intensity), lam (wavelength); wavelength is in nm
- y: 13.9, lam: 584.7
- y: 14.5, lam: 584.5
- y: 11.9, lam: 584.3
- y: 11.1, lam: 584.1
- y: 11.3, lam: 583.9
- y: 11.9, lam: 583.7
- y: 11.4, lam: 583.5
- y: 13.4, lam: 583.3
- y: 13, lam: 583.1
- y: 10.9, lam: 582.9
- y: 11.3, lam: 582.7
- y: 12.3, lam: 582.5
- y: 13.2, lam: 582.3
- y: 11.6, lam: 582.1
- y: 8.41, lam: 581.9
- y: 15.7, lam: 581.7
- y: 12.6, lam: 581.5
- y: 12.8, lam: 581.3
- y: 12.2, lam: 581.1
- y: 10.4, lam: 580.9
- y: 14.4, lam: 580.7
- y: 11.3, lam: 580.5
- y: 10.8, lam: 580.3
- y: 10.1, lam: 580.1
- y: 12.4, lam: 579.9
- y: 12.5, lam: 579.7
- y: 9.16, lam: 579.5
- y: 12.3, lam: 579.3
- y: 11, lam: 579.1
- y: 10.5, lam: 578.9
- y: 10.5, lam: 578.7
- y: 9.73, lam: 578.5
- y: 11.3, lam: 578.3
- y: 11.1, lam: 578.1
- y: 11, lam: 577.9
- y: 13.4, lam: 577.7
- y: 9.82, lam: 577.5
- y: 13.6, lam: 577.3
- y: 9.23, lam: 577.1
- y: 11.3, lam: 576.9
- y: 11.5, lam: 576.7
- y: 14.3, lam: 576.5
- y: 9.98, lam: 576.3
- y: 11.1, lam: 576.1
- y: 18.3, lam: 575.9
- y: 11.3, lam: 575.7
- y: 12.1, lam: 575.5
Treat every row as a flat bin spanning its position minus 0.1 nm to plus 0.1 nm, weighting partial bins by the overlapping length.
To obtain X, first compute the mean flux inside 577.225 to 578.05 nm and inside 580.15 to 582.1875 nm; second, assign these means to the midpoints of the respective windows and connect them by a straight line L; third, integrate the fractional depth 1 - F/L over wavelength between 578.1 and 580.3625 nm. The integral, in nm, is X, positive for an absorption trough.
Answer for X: 0.183 nm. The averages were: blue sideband 11.9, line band 10.9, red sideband 12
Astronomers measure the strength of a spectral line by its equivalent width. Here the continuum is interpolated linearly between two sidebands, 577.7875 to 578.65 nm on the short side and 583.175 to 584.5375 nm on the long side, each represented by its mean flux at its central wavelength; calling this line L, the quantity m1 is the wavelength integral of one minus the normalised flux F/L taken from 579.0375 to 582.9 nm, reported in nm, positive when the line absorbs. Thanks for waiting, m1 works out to -0.12 nm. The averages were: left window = 10.8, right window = 12.1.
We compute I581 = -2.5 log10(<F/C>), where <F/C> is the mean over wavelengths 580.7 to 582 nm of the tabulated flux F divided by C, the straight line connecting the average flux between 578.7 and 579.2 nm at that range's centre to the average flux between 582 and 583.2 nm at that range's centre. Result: -0.057 mag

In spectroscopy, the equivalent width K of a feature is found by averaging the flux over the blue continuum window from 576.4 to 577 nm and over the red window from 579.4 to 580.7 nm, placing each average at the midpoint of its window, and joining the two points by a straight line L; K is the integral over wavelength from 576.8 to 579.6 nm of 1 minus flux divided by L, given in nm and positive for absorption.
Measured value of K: 0.21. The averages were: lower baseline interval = 12.4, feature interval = 11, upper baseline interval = 11.3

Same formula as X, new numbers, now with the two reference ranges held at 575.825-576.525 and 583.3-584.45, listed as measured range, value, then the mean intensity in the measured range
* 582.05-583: 0.01 nm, 11.9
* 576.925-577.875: 0.11 nm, 11.5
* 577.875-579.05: 0.19 nm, 10.7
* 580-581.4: 0.07 nm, 11.7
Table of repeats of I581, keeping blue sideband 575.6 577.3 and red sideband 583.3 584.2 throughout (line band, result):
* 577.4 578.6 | 0.097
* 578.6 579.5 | 0.109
